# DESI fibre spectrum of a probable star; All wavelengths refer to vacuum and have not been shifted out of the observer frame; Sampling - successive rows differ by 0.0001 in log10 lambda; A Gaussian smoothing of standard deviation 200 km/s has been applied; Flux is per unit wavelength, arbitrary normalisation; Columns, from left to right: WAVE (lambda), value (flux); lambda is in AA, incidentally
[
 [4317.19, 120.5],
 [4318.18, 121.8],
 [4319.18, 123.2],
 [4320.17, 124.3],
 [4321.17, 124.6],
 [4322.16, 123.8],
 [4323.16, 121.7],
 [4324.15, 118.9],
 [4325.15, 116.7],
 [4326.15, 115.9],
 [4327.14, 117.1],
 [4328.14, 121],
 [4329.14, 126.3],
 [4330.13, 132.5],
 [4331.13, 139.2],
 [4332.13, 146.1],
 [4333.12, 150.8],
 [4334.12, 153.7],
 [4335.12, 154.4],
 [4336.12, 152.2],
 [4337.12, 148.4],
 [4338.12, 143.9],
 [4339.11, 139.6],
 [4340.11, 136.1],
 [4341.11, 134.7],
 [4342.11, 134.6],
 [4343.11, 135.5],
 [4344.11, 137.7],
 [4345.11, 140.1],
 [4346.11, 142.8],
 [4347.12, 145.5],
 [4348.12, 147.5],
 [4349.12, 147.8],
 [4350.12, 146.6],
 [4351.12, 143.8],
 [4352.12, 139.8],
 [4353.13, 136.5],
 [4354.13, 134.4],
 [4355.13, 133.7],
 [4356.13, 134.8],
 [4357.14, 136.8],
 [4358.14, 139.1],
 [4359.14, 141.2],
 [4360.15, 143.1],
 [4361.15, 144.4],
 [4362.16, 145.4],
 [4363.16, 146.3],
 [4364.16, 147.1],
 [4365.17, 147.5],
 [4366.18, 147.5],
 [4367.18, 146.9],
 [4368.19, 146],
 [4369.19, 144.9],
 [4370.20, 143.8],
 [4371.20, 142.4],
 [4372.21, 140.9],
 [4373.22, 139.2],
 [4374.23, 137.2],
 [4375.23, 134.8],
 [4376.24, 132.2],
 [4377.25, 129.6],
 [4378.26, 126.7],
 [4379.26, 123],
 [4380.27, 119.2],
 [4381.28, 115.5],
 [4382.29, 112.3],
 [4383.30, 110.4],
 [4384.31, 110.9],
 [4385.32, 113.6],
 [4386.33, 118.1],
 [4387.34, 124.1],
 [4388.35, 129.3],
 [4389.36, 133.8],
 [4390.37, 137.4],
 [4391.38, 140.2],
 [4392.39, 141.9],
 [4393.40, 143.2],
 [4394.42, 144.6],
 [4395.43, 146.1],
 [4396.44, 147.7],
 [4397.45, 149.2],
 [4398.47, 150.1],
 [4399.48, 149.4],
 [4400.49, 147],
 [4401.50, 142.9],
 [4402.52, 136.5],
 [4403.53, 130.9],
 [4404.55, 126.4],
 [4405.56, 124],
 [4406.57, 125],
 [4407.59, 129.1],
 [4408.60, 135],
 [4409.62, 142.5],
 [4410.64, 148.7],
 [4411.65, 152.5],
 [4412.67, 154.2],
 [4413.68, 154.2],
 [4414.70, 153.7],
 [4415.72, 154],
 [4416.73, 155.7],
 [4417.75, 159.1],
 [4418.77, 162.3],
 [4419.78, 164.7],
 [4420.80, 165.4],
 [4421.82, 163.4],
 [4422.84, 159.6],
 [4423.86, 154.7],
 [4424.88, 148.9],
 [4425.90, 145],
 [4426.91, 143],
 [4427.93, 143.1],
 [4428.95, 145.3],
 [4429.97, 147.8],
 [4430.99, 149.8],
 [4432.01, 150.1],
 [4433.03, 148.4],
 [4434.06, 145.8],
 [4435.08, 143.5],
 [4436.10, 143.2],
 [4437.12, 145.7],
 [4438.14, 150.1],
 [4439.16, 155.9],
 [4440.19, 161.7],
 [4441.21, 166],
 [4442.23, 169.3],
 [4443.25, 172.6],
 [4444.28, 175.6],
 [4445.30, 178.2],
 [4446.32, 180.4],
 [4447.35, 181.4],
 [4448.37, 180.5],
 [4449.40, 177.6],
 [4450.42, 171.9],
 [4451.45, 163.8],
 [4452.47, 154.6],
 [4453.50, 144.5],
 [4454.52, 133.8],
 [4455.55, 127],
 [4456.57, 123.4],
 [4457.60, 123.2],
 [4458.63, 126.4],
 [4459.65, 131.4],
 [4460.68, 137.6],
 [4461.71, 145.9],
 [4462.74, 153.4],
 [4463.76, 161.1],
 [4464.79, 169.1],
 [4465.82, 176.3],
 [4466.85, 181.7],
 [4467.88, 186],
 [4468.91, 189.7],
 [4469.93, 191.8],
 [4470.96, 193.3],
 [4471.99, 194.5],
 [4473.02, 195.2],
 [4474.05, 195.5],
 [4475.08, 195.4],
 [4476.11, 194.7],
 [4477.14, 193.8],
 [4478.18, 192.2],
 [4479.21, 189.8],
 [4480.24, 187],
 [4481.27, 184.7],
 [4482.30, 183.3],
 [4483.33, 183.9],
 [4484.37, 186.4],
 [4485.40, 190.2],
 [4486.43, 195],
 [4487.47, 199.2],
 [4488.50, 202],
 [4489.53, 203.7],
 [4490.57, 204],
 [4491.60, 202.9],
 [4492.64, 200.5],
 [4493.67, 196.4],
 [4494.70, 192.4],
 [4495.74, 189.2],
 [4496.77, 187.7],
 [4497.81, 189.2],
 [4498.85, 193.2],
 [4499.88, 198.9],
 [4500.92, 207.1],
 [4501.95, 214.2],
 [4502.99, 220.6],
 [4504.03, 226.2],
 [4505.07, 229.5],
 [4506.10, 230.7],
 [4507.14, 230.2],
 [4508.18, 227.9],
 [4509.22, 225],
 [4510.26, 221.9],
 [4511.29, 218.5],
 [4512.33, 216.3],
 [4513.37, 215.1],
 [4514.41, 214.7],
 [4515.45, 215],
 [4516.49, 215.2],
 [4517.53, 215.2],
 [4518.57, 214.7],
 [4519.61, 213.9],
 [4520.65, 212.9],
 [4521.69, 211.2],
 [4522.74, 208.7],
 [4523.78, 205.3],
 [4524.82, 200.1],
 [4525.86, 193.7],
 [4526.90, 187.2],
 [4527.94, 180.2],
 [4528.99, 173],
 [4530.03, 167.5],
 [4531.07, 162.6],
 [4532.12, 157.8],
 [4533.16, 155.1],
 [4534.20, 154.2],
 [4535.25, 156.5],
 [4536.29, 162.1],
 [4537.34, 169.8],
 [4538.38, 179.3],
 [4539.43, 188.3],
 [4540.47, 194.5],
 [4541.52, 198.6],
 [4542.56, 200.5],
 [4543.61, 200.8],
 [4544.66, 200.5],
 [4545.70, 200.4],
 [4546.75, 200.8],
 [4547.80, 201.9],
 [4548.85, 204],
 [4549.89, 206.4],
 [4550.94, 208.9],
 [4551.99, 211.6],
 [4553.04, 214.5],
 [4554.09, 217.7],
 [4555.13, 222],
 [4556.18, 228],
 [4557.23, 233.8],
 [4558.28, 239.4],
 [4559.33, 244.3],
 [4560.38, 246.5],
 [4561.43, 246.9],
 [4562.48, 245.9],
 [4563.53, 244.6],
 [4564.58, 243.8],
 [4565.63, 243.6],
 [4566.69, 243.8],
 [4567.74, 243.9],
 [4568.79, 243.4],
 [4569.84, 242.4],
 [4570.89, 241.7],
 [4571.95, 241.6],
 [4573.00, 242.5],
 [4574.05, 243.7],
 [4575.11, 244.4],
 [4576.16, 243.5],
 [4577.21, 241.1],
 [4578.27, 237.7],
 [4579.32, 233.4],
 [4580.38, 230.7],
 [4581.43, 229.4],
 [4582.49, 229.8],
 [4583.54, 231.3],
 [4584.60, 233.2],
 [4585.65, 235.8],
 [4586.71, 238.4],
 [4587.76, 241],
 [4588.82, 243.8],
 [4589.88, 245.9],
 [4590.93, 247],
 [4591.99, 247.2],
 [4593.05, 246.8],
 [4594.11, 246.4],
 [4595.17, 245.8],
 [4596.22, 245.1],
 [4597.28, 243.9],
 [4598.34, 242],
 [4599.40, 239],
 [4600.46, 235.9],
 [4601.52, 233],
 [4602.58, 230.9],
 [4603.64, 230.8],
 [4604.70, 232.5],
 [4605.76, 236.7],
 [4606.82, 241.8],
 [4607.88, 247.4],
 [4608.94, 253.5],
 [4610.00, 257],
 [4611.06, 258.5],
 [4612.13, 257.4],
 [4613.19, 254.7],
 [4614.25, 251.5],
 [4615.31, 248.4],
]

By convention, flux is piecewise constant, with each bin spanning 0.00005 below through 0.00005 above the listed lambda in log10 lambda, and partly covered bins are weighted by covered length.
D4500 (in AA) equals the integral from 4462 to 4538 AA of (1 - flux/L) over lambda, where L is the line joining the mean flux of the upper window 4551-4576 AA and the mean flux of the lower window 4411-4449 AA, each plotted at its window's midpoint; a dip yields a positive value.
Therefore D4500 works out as 1.4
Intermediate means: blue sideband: 157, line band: 195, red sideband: 237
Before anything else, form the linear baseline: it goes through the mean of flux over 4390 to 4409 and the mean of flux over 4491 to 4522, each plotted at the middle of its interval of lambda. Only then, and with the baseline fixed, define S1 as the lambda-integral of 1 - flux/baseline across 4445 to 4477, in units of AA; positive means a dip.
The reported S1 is 2.5 AA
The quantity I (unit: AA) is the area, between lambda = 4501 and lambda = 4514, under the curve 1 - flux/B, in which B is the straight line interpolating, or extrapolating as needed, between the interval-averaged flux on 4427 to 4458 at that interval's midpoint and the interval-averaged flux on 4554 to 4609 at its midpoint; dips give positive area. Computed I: -1.9 AA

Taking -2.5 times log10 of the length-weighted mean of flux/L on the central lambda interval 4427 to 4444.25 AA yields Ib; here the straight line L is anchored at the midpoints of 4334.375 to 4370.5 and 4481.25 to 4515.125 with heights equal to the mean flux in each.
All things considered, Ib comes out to 0.17 mag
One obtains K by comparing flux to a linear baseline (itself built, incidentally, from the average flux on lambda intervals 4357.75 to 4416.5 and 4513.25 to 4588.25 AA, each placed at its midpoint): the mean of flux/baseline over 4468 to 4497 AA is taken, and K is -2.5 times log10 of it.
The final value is -0.06 mag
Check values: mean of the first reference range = 138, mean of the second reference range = 215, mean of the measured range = 193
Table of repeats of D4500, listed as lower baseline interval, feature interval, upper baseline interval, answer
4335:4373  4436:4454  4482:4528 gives 1.5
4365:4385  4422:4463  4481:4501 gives 3.8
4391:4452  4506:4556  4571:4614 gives 2.3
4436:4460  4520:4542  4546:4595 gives 2.8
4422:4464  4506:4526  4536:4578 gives -1.9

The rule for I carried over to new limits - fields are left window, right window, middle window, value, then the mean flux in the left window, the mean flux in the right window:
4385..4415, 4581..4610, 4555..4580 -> -1.7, 139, 240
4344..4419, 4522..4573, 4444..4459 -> 1.0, 139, 208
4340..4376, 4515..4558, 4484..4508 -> -2.7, 141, 196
